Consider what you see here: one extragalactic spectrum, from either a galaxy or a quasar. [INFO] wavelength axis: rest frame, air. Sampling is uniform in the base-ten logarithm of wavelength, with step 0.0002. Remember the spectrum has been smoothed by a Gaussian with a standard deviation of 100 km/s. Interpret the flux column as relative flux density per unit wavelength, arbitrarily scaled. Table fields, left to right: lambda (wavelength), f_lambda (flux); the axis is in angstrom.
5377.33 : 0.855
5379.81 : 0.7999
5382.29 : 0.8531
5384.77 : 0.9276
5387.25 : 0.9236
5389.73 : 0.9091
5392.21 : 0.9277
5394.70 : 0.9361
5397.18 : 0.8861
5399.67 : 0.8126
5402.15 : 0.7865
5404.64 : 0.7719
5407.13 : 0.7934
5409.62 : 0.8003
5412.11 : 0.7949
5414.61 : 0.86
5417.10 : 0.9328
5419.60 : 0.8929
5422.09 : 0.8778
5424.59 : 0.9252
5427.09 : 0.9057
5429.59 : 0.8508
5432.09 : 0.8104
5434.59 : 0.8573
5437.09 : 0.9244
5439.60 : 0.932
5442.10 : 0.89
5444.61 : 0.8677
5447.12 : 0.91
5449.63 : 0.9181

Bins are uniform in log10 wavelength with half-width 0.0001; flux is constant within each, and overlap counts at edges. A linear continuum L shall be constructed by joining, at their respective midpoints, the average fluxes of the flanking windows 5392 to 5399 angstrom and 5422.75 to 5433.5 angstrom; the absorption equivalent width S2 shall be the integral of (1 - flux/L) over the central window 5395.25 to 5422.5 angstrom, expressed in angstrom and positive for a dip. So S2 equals 1.6 angstrom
